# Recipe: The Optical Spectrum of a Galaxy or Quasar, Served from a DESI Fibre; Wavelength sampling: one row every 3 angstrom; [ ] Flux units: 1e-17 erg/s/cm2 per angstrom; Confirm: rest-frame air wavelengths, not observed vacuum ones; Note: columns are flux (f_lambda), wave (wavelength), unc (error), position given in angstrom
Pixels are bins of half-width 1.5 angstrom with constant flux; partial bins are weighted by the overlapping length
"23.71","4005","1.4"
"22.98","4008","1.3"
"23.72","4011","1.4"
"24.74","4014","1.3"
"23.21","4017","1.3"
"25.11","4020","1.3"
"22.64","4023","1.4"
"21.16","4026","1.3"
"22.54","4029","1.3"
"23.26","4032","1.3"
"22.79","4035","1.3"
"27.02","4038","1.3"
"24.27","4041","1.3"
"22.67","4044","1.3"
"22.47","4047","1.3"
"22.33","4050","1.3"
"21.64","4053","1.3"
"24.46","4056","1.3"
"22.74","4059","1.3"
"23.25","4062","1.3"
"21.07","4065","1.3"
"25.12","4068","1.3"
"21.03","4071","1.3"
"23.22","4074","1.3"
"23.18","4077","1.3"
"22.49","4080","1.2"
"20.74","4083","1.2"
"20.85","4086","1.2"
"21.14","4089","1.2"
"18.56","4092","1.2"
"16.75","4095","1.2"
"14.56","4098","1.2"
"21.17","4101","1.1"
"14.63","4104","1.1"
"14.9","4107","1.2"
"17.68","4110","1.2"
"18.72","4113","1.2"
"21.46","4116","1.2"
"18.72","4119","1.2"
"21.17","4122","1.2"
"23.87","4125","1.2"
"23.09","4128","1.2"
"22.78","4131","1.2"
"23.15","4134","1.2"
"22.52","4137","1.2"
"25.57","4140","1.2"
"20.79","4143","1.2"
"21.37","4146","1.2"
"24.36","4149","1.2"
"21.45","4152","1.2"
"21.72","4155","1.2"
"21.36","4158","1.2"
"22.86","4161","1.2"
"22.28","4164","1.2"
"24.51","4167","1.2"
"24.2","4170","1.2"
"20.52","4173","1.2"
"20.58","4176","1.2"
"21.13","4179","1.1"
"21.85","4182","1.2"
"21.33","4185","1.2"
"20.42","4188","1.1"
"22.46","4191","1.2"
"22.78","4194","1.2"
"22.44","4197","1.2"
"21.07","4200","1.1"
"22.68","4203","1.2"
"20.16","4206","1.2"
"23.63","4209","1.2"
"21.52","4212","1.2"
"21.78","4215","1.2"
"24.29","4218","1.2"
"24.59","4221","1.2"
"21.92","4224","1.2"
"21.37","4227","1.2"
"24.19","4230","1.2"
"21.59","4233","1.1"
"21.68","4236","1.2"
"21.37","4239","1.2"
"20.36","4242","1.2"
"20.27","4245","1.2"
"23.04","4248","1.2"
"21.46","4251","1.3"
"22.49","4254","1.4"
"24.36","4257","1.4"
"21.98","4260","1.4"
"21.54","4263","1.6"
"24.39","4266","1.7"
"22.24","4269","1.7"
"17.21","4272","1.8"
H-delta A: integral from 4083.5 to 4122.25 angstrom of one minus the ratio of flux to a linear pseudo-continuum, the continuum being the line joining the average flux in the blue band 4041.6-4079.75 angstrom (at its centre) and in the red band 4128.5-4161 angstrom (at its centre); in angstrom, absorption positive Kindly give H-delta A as 7.2 angstrom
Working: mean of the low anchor 22.8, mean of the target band 18.5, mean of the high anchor 22.5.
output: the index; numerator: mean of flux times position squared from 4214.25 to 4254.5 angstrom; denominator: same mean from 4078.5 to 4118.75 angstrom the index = 1.26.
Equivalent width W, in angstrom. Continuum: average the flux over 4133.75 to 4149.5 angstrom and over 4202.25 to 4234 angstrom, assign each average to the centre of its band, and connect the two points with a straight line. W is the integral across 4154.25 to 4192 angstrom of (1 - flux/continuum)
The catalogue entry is 1.3 angstrom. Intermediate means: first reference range 22.9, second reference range 22.5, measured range 21.9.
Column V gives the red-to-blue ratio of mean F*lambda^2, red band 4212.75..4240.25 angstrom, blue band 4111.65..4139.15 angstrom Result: 1.08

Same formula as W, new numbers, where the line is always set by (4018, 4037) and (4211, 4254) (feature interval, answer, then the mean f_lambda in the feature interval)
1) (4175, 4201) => 0.8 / 21.6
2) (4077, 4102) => 3.3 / 19.7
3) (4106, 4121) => 2.7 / 18.5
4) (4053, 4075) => 0.0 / 22.9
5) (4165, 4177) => -0.1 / 22.5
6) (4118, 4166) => 0.3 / 22.4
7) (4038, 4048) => -0.3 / 23.8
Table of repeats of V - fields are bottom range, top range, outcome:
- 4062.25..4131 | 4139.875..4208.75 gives 1.13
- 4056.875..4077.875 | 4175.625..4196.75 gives 1.00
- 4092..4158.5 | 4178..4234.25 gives 1.13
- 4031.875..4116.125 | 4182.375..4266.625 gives 1.13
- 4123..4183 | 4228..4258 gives 1.02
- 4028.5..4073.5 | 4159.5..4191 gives 1.01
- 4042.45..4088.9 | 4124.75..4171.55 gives 1.06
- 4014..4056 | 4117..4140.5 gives 1.01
